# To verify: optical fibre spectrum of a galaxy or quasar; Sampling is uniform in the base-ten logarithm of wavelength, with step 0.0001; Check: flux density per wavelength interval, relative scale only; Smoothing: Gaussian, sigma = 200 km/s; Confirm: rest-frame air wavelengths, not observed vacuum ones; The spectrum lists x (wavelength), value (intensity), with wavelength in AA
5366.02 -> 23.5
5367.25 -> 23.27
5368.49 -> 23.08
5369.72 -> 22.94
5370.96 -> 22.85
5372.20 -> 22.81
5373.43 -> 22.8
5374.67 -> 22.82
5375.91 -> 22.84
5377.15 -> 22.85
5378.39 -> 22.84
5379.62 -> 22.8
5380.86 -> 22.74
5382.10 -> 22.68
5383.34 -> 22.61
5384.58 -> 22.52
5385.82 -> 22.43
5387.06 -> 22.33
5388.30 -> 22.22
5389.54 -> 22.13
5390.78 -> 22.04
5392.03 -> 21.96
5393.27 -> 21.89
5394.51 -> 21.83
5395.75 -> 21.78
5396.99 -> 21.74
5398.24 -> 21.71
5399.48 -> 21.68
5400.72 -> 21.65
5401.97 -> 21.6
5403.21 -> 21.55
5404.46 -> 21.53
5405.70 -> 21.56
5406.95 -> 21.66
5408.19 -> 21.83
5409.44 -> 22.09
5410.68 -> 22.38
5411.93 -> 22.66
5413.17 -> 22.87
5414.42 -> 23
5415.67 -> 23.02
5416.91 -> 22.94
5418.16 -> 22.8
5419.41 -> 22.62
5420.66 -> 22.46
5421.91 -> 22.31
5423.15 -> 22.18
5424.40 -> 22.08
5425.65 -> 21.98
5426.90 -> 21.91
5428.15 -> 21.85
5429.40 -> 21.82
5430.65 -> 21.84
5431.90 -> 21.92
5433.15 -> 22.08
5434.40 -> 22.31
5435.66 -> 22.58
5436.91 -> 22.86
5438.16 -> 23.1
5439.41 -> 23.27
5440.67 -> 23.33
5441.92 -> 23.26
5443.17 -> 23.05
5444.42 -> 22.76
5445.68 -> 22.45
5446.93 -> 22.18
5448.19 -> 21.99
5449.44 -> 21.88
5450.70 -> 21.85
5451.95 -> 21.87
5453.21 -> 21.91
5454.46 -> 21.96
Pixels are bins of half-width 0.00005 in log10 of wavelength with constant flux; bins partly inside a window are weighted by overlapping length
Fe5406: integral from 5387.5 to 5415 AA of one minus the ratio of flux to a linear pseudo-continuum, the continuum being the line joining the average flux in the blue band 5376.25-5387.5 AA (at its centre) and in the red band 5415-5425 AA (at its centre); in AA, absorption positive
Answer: 0.8 AA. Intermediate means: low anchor 22.7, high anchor 22.6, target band 22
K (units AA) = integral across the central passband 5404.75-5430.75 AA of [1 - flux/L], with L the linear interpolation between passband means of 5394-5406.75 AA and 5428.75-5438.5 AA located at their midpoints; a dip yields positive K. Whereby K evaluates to -0.35 AA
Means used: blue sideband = 21.7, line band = 22.3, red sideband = 22.3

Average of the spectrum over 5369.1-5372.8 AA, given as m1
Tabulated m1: 22.9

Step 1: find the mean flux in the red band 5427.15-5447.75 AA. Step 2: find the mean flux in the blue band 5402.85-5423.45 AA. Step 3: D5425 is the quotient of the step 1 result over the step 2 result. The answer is 1.01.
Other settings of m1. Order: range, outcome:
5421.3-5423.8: 22.3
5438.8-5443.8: 23.2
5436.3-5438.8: 23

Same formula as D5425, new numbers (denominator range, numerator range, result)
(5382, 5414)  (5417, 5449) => 1.02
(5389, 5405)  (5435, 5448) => 1.05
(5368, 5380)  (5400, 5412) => 0.95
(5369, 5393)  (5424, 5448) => 0.99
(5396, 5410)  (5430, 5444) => 1.05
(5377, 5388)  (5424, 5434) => 0.97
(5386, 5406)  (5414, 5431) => 1.02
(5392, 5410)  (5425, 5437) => 1.02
